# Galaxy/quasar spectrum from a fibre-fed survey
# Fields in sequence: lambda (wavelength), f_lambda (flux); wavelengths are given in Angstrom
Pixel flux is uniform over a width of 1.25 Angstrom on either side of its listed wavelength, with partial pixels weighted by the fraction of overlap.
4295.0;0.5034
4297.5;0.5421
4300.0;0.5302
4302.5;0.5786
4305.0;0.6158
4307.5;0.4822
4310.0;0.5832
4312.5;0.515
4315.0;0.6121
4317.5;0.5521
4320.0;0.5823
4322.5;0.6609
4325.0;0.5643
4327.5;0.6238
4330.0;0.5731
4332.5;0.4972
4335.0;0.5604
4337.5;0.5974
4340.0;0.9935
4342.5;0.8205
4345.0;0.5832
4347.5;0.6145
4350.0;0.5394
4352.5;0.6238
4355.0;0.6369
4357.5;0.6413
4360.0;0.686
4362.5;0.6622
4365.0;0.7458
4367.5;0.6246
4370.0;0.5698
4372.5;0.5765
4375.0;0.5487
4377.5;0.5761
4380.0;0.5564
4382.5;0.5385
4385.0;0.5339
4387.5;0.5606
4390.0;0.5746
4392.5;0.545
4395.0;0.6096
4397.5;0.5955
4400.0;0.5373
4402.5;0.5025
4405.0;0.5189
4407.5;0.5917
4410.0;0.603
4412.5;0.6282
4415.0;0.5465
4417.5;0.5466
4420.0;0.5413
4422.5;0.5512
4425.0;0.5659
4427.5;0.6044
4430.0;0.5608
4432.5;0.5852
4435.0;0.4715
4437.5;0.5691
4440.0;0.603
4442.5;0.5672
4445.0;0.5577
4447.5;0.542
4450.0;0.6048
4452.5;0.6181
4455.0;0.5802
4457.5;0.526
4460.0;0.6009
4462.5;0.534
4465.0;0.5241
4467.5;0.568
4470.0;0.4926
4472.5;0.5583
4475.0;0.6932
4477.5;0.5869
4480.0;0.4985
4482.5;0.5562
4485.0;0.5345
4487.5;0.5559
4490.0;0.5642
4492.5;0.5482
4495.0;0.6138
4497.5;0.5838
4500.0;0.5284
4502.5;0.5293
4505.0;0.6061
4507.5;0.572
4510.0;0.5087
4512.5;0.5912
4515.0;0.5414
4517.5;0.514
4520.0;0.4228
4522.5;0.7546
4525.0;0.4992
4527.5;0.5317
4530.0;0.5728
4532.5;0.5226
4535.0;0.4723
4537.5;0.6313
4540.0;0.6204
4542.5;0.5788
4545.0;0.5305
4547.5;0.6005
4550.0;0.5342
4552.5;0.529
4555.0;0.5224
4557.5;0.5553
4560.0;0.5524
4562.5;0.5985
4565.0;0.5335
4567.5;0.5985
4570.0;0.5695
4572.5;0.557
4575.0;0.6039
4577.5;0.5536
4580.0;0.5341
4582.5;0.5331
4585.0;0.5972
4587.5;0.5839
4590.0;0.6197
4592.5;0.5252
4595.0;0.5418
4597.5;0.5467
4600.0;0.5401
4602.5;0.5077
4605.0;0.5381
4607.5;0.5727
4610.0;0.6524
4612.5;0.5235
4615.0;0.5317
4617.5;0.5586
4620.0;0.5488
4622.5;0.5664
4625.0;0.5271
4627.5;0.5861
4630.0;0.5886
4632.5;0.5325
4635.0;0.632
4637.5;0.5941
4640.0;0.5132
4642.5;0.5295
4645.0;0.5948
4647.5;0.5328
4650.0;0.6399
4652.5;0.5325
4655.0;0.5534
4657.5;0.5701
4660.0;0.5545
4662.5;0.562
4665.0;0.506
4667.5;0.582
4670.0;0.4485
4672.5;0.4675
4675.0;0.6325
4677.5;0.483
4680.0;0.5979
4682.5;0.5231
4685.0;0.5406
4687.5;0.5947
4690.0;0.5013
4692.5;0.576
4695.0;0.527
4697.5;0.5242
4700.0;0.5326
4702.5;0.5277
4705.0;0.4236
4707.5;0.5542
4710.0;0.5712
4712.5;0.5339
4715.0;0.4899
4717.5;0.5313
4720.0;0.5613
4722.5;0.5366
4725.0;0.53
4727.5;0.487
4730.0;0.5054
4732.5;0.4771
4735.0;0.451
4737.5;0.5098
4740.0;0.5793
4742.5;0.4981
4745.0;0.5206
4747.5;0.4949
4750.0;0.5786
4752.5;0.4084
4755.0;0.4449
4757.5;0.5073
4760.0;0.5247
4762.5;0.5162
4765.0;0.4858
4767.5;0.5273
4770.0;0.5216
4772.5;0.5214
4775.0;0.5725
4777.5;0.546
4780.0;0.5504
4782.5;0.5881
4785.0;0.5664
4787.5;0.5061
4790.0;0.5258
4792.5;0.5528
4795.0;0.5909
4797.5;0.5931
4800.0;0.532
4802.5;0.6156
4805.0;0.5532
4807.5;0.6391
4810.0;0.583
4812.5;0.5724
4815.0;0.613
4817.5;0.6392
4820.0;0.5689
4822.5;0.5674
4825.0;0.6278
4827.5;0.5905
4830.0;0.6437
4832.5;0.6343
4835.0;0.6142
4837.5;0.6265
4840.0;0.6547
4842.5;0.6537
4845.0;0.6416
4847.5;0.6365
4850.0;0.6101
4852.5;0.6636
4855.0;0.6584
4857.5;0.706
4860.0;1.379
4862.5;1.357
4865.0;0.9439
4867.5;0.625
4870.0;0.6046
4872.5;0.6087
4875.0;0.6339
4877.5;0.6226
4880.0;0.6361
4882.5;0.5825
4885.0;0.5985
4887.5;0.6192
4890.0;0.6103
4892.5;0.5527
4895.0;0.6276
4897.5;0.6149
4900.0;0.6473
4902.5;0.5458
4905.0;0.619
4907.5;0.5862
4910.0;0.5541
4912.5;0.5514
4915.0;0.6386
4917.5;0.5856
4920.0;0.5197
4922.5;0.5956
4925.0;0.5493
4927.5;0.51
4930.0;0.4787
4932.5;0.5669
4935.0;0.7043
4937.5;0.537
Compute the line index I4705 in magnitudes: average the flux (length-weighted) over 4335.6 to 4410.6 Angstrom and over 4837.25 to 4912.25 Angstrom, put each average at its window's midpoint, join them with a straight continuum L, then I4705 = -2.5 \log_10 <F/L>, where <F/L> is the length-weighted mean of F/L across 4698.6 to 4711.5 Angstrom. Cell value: 0.25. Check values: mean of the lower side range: 0.61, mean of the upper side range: 0.68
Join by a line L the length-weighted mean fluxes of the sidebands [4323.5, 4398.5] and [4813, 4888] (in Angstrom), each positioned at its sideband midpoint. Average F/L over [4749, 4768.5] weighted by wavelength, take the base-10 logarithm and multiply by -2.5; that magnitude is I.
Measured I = 0.32 mag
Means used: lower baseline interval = 0.613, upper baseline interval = 0.685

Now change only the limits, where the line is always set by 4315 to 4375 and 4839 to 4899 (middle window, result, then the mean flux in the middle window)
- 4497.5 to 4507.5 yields 0.16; 0.56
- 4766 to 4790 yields 0.26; 0.543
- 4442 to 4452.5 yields 0.12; 0.574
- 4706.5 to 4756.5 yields 0.31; 0.513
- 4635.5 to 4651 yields 0.18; 0.569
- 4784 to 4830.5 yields 0.19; 0.582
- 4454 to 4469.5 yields 0.17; 0.552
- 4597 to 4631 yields 0.20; 0.556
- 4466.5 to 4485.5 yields 0.15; 0.562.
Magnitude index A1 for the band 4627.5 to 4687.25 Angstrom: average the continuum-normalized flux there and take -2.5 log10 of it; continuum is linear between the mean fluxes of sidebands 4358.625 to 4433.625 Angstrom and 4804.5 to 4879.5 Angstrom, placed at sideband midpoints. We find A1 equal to 0.157 mag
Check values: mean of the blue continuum 0.58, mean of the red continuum 0.683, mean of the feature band 0.554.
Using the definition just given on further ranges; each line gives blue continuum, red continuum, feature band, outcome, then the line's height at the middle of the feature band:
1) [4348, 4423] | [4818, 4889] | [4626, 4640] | 0.11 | 0.64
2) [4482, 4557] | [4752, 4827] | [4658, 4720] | 0.04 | 0.555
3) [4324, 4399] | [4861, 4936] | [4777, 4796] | 0.14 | 0.628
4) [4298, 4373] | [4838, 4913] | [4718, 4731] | 0.25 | 0.661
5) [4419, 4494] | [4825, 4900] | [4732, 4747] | 0.27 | 0.649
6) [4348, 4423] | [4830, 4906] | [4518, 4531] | 0.11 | 0.613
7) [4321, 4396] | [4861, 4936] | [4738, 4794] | 0.19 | 0.628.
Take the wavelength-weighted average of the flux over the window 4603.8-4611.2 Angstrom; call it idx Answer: 0.588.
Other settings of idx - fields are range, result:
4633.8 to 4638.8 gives 0.612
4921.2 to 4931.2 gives 0.534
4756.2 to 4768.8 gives 0.512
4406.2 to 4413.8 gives 0.607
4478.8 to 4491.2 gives 0.542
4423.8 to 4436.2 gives 0.558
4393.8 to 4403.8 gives 0.561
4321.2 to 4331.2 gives 0.606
